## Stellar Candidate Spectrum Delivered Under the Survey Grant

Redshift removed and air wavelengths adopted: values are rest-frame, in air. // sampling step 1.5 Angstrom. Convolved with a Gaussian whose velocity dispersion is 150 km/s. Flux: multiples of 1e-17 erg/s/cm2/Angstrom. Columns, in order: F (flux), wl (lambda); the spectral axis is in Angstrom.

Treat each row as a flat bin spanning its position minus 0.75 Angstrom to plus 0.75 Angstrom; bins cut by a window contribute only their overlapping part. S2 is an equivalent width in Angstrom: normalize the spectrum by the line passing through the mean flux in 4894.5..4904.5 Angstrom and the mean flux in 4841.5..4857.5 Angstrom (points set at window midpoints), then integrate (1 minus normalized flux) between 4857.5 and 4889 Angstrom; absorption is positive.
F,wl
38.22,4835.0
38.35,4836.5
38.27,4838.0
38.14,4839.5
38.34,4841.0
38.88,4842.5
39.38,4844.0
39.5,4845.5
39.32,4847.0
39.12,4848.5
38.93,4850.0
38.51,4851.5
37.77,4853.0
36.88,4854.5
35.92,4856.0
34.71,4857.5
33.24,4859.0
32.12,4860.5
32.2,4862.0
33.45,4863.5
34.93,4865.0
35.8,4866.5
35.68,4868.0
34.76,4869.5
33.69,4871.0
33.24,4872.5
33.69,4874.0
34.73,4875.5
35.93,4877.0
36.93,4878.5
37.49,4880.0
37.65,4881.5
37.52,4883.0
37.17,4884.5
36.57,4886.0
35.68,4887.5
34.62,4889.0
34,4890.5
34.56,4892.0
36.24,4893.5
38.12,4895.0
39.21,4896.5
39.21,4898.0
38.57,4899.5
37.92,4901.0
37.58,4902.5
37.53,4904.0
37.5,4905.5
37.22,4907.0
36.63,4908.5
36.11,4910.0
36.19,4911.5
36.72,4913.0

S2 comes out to 2.62 Angstrom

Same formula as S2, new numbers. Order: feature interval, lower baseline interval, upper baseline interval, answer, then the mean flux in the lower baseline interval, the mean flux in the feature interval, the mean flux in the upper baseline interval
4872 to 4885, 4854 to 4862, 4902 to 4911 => -0.2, 34.3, 36.1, 37.1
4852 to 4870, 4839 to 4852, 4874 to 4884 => 1.4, 38.9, 34.8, 36.5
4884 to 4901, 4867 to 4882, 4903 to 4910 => -0.2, 35.3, 36.8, 37.1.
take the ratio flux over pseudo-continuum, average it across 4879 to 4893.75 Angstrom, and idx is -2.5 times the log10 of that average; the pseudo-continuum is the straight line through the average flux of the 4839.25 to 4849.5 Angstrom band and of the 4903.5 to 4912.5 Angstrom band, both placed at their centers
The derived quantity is 0.04 mag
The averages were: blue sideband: 39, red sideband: 36.8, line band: 36.2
